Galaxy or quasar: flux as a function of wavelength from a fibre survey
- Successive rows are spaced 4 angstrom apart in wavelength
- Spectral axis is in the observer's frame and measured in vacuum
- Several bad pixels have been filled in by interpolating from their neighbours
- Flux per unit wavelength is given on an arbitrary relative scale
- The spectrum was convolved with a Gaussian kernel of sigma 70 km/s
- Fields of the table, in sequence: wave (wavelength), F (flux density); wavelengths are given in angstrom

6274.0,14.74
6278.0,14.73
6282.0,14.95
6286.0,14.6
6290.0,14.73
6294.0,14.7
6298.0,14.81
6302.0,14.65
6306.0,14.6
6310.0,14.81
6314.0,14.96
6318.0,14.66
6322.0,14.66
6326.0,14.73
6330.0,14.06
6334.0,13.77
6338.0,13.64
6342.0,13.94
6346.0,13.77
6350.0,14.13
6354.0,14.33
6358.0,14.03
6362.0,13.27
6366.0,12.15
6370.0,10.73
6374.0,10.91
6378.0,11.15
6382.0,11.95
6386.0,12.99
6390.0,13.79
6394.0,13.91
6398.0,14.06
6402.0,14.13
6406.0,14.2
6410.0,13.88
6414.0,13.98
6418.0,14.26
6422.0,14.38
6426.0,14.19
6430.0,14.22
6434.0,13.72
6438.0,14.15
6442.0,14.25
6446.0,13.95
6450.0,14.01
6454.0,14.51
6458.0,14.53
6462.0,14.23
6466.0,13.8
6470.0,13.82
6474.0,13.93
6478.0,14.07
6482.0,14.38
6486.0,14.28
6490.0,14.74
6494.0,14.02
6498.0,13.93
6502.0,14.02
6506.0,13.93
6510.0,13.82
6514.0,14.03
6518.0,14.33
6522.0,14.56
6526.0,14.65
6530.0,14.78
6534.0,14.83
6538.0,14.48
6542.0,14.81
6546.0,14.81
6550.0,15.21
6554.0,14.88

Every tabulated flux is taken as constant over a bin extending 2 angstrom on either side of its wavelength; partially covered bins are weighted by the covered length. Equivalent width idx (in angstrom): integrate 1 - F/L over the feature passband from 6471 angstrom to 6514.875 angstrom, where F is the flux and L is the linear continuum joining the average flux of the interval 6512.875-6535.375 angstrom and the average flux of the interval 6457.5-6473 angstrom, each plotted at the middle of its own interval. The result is 0.5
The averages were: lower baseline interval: 14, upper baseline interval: 14.5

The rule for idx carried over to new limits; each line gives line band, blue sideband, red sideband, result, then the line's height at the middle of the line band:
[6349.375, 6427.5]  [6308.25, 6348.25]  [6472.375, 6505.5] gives 5.2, 14.2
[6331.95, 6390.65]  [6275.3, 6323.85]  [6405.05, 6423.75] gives 6.0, 14.4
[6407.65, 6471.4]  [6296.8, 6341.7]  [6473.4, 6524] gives 0.6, 14.3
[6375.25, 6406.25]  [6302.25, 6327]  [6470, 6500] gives 2.8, 14.5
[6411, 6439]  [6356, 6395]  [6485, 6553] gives -2.1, 13.1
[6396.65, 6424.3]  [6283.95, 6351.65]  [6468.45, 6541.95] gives 0.4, 14.4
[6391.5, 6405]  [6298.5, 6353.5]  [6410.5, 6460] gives 0.2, 14.2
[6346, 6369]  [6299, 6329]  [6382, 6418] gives 1.2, 14.2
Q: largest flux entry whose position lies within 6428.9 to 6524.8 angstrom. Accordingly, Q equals 14.74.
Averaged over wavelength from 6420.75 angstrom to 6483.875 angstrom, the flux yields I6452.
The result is 14.1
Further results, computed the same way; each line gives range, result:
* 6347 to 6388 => 12.6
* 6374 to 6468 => 13.8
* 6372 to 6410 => 13.1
